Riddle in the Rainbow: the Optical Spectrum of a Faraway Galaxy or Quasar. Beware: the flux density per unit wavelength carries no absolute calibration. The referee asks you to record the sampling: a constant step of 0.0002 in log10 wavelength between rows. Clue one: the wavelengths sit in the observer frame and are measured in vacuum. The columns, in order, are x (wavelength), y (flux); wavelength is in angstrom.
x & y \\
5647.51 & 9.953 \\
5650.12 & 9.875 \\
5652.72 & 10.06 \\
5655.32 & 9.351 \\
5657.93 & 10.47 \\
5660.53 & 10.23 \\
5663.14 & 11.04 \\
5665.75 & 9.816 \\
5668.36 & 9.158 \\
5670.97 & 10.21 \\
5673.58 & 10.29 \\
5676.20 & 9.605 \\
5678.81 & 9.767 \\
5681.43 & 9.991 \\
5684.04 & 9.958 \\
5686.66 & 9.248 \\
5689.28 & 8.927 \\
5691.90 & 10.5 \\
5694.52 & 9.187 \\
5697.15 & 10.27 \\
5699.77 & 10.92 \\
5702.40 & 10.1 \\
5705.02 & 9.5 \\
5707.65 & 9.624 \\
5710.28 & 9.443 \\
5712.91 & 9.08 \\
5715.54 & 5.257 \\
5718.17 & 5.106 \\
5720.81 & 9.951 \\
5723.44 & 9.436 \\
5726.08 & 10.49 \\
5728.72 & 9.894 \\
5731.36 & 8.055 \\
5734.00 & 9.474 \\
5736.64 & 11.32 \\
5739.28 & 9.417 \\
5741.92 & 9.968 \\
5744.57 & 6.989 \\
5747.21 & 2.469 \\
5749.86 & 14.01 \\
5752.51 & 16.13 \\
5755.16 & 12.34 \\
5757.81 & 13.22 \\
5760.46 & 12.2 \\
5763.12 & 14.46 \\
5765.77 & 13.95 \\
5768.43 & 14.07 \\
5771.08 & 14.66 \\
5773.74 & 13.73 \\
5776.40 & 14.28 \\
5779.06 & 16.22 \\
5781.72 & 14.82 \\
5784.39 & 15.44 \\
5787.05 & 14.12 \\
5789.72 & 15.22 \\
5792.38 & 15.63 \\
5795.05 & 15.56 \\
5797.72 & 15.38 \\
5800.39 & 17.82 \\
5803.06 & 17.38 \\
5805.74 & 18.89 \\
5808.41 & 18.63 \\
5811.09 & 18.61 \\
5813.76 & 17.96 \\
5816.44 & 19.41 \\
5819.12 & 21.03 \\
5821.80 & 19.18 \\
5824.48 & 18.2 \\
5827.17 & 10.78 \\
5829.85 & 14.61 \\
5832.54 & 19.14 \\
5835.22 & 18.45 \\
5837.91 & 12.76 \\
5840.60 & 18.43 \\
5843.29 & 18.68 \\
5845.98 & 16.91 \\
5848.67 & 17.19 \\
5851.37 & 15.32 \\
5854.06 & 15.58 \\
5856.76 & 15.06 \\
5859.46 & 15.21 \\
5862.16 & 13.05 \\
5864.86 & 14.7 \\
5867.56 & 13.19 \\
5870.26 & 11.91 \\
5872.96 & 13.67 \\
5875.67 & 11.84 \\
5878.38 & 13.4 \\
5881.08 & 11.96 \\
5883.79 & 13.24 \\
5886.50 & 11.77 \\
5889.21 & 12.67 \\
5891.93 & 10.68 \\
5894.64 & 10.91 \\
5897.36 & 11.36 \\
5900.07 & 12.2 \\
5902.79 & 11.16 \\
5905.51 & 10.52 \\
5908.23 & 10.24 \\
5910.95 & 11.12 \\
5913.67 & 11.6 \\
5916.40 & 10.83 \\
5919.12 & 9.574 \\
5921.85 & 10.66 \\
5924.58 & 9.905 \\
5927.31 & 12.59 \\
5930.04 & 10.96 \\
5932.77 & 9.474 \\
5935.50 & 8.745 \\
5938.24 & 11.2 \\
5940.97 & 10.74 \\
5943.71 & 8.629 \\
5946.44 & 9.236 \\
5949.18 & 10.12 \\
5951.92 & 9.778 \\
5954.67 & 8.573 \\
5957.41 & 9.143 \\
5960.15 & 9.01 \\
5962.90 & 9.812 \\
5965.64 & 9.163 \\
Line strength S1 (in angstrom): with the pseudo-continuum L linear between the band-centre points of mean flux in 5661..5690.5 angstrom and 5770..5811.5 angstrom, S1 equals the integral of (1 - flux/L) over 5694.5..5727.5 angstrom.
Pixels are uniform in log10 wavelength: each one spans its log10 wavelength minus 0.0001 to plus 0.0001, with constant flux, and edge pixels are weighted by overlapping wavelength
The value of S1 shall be 7.2 angstrom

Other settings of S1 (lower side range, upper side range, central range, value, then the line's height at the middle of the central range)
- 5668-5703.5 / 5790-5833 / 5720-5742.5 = 5.0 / 12.6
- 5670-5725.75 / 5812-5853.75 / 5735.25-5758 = 3.2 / 12.2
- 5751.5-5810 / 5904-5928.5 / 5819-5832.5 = -2.8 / 13.7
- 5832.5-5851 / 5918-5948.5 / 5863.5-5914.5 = 5.7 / 13.5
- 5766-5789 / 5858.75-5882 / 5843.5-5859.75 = -3.2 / 13.5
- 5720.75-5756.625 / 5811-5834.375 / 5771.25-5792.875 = -1.5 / 13.9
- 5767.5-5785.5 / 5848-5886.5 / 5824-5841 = -2.0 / 14.2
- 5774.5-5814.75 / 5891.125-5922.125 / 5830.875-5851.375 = -4.5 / 14.1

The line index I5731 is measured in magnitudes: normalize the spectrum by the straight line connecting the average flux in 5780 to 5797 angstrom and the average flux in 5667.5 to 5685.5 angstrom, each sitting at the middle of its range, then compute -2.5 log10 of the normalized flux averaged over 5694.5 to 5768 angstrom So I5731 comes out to 0.23 mag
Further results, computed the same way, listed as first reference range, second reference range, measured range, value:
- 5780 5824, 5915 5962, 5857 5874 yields 0.010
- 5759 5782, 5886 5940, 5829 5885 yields -0.219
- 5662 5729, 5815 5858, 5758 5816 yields -0.096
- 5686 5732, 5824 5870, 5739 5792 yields -0.099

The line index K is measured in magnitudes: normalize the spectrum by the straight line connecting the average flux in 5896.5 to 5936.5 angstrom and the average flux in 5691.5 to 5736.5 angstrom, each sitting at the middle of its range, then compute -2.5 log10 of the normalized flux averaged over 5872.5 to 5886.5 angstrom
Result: -0.21 mag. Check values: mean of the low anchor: 9.22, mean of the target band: 12.7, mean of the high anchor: 10.7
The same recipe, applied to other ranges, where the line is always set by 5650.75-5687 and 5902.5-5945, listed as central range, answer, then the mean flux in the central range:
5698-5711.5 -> 0.01 mag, 9.93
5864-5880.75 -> -0.25 mag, 13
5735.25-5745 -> 0.05 mag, 9.65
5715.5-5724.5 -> 0.29 mag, 7.69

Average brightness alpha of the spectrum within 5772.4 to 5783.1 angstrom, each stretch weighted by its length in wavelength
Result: 14.8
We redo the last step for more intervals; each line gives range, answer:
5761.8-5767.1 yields 14.2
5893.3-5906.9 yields 11.2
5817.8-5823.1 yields 20.1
